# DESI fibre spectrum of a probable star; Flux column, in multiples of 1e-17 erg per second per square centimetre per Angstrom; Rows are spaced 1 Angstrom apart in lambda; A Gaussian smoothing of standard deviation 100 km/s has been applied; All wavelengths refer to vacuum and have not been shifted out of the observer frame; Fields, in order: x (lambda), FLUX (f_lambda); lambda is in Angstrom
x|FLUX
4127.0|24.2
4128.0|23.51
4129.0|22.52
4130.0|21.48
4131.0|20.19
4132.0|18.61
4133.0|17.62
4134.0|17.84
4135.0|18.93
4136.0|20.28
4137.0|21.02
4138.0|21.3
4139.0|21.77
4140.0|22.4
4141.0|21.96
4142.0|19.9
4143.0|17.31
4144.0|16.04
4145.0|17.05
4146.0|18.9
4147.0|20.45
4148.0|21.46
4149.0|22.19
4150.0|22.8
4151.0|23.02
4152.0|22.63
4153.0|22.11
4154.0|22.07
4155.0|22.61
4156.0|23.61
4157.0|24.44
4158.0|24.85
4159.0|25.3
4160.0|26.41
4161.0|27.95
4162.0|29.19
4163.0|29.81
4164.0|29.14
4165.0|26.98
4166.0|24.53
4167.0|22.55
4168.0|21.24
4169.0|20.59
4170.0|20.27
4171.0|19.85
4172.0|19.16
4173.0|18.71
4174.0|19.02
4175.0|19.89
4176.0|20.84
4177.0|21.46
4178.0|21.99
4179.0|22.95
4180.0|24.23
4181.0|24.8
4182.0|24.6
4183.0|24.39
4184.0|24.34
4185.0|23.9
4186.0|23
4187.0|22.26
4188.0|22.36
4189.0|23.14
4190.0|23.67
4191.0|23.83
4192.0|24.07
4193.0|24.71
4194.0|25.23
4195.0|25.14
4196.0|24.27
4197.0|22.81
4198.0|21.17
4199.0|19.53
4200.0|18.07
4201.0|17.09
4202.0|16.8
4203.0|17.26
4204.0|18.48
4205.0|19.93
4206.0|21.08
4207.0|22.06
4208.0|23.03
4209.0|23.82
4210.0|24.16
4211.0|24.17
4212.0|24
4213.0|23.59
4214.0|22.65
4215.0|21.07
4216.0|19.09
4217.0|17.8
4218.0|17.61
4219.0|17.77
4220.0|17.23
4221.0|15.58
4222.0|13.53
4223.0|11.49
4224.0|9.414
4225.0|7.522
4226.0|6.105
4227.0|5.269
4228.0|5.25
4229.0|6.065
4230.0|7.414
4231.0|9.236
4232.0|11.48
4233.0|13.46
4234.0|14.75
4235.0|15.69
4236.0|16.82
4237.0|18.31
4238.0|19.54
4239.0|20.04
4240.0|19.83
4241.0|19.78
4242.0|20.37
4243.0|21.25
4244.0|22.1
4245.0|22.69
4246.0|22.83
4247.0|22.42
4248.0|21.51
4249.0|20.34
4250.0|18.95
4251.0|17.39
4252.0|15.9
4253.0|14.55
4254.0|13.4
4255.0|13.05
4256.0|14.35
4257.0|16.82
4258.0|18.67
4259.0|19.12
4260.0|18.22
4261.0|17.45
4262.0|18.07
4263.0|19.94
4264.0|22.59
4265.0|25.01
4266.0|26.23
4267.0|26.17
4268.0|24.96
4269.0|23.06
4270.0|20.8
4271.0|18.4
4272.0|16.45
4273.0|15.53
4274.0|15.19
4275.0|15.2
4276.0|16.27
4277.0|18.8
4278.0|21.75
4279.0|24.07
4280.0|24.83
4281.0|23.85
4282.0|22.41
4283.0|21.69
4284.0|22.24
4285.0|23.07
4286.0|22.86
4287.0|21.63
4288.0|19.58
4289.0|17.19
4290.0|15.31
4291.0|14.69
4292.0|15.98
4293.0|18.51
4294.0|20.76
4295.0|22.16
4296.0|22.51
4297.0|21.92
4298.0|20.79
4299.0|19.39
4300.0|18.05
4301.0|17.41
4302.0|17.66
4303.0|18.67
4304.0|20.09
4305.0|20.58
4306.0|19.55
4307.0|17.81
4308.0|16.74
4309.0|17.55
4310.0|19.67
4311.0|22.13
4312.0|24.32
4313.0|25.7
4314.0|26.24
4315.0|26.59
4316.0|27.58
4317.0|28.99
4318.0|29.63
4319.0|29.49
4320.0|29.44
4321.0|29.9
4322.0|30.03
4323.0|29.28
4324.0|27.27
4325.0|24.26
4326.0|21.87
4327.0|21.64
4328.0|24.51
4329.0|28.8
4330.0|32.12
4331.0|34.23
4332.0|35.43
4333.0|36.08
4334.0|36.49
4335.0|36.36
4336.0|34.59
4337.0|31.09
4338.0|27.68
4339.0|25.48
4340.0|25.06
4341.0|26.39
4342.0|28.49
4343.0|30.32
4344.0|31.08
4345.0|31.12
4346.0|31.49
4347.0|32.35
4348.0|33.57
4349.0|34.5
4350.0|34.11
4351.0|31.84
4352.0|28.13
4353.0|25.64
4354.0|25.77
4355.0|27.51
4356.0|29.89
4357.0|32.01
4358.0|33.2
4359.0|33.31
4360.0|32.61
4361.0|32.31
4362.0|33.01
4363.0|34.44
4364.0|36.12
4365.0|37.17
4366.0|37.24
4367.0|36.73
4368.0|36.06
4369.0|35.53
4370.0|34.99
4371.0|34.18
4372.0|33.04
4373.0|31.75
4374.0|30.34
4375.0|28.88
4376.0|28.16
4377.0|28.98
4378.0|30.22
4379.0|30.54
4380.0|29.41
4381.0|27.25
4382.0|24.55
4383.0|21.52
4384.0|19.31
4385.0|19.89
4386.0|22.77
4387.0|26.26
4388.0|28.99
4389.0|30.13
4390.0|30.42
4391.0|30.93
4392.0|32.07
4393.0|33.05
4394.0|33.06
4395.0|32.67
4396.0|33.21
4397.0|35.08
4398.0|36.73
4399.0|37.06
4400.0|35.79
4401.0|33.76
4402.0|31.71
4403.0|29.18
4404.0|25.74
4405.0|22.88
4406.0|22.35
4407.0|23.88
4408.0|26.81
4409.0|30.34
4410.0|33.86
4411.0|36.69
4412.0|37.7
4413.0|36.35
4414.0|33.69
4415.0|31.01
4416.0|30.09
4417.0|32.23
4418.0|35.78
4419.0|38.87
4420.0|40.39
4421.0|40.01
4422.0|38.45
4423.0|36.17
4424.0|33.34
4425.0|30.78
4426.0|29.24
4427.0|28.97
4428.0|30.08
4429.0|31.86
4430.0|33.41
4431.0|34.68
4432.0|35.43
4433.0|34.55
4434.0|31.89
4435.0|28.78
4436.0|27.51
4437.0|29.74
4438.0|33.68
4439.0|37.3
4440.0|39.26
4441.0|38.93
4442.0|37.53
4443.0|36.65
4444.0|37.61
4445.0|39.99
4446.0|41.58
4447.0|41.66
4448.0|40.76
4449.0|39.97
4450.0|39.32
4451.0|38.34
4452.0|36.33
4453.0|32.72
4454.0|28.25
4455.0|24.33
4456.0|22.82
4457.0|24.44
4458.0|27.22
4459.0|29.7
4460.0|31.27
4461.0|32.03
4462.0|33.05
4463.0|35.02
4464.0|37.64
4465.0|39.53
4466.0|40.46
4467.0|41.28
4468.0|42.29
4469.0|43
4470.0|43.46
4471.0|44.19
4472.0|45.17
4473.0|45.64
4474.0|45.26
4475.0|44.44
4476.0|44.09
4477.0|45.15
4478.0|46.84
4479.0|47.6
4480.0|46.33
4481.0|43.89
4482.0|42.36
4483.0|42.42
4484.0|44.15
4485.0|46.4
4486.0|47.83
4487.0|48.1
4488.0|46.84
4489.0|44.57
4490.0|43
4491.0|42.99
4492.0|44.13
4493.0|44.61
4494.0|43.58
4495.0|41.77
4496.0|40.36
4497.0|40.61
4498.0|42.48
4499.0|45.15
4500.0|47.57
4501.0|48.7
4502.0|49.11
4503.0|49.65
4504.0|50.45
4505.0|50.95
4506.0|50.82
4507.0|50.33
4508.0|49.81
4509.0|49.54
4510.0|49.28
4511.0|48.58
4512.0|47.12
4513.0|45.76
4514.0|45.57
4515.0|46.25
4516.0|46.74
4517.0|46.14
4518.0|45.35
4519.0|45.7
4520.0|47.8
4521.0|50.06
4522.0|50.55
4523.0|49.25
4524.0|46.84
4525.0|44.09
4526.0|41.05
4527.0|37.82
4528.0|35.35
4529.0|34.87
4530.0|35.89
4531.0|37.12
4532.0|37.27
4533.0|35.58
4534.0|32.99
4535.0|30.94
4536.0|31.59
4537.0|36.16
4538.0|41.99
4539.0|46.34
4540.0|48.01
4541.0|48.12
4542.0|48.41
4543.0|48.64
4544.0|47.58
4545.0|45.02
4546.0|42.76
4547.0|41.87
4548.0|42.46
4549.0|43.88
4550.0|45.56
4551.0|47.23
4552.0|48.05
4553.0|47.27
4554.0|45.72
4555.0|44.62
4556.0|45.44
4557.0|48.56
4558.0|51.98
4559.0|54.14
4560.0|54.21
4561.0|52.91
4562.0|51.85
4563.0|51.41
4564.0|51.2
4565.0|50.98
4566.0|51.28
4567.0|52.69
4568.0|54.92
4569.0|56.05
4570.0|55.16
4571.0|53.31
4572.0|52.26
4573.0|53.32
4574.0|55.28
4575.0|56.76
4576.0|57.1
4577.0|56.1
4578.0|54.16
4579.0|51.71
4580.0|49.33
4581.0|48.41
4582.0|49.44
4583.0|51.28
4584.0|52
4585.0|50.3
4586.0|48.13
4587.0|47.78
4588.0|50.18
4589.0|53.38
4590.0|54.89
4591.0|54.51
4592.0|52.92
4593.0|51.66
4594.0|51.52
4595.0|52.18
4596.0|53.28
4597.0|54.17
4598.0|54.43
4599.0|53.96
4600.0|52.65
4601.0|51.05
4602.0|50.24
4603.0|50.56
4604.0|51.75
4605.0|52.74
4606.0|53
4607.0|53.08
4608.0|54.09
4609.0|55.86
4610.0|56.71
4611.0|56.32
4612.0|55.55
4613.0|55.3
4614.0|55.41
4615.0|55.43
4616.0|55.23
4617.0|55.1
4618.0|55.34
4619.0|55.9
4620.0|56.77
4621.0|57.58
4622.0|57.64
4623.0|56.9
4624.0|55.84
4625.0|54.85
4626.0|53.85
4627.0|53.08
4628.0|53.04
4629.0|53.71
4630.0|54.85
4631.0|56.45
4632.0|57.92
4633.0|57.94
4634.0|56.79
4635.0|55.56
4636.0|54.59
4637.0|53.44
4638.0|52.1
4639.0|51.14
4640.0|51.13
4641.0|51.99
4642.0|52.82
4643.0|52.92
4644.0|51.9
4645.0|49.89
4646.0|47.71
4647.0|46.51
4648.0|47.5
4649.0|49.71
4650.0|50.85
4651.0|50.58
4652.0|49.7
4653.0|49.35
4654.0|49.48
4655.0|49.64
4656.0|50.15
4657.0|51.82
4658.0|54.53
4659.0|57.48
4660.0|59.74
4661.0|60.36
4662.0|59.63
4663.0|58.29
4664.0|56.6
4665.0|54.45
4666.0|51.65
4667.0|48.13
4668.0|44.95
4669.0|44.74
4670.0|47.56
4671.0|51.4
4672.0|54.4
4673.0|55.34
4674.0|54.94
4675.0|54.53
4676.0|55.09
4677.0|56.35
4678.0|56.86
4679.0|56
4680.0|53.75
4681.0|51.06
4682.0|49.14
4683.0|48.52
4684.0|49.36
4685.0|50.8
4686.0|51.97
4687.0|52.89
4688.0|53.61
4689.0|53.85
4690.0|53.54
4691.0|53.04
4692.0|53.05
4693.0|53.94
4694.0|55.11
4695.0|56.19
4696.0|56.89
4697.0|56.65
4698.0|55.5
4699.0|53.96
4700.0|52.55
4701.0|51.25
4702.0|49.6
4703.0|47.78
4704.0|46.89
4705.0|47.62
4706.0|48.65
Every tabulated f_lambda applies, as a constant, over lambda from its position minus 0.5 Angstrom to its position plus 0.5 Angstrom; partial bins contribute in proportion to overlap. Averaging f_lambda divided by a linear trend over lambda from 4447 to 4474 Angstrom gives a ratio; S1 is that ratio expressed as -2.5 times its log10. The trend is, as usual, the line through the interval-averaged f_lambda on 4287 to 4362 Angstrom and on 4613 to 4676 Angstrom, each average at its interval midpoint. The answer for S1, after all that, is 0.04 mag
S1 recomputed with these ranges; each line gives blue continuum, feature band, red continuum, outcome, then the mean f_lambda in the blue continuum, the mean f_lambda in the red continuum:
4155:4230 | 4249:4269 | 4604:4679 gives 0.32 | 20.7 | 53.6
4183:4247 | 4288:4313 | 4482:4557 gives 0.32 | 18.7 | 44.6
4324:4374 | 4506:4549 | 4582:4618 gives 0.07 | 31.4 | 53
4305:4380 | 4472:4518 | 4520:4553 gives -0.16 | 29.6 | 42.5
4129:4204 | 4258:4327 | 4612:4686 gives 0.37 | 22.1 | 53.3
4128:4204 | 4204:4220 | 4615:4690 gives 0.18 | 22.1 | 53.2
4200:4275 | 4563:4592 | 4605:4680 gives -0.10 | 17.8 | 53.7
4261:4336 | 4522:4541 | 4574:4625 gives 0.18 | 23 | 53.5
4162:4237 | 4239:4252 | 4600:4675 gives 0.13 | 19.6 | 53.4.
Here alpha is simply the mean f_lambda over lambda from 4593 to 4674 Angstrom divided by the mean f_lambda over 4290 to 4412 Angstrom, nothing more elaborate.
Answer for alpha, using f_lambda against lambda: 1.89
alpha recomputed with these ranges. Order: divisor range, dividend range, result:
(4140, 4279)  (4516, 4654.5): 2.51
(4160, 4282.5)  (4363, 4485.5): 1.74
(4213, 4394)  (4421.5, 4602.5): 1.87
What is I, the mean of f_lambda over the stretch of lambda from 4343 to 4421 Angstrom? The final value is 31.4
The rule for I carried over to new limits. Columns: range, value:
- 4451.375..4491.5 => 39.8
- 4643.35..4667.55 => 52.3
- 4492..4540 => 44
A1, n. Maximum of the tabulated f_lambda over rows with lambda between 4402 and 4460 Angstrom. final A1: 41.66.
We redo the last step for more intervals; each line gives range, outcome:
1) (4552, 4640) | 57.94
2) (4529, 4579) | 57.1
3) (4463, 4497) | 48.1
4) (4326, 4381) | 37.24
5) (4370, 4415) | 37.7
